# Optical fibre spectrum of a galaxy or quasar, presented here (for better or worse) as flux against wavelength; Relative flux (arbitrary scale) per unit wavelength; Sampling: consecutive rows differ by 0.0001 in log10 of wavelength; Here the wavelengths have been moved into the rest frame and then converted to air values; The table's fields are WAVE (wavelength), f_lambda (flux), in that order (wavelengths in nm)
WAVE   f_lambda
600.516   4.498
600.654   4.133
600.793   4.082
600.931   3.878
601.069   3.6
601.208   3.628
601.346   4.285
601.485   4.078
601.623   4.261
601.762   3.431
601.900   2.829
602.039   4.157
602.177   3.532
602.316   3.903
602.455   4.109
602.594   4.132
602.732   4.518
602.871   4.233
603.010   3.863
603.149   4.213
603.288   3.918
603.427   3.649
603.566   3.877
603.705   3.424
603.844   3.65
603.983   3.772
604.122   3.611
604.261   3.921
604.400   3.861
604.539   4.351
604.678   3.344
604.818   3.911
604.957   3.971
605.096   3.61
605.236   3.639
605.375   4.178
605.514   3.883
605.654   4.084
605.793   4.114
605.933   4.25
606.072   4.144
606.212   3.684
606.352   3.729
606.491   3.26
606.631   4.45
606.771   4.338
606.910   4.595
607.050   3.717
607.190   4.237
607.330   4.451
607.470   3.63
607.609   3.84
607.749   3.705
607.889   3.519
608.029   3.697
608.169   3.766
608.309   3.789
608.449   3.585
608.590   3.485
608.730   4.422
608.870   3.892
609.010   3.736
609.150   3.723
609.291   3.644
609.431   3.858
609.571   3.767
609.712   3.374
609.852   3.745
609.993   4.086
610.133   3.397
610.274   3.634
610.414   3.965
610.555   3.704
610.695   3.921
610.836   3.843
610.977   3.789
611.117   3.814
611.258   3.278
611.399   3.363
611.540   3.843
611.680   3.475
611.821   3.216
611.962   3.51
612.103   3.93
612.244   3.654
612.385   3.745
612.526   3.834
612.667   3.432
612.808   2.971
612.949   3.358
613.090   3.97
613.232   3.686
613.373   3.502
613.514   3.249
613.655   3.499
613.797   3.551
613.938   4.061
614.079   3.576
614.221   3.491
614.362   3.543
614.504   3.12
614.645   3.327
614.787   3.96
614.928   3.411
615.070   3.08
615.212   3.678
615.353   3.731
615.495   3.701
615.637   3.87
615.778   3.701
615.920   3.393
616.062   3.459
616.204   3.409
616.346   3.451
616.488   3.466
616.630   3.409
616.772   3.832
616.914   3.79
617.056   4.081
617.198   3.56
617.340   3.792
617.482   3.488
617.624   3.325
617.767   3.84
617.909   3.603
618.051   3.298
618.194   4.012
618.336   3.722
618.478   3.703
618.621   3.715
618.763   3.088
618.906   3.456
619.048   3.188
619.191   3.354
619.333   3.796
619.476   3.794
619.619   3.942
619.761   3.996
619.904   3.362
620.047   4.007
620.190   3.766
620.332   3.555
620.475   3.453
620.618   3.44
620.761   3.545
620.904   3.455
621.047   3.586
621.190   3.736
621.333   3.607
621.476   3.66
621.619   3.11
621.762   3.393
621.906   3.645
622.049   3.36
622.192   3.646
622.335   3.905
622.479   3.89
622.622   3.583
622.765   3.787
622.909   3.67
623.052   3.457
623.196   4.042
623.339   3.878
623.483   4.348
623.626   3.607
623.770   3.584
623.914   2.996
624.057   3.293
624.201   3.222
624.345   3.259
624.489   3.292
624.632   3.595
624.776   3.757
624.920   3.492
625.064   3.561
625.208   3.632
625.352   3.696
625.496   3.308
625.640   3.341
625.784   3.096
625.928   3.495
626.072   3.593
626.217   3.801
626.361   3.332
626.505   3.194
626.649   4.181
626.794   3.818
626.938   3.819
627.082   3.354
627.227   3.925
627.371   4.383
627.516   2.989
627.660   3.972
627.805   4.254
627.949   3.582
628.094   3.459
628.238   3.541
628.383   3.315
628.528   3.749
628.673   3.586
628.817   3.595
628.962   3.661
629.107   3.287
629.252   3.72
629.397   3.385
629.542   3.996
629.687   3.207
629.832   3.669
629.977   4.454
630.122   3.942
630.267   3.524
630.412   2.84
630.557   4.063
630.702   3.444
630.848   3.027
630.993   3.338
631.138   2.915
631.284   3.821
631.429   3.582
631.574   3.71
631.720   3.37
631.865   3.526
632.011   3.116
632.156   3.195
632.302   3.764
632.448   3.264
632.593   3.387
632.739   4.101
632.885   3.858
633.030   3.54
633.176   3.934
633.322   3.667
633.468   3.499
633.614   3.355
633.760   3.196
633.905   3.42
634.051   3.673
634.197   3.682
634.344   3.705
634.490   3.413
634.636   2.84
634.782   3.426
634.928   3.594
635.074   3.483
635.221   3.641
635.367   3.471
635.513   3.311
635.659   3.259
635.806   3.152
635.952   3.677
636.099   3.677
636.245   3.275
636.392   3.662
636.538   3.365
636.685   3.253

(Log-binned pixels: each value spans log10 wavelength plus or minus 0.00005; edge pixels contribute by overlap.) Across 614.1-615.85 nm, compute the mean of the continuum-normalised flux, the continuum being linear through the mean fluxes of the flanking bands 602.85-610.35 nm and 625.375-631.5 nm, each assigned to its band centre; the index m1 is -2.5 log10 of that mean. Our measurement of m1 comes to 0.06 mag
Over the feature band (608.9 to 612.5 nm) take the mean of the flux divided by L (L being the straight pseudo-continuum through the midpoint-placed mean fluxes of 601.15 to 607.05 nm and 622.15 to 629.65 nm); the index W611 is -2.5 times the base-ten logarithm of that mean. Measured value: 0.04 mag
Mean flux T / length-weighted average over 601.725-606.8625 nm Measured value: 3.89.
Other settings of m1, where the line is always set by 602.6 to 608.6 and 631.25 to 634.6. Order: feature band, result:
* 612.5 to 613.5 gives 0.088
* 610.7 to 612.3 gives 0.059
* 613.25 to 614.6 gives 0.082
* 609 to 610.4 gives 0.041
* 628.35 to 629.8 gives 0.011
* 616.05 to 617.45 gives 0.037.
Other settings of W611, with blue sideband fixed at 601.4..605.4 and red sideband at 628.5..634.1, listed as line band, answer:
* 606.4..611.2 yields -0.010 mag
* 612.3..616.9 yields 0.055 mag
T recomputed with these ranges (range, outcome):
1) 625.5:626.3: 3.45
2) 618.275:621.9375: 3.58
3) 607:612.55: 3.74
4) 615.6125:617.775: 3.6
